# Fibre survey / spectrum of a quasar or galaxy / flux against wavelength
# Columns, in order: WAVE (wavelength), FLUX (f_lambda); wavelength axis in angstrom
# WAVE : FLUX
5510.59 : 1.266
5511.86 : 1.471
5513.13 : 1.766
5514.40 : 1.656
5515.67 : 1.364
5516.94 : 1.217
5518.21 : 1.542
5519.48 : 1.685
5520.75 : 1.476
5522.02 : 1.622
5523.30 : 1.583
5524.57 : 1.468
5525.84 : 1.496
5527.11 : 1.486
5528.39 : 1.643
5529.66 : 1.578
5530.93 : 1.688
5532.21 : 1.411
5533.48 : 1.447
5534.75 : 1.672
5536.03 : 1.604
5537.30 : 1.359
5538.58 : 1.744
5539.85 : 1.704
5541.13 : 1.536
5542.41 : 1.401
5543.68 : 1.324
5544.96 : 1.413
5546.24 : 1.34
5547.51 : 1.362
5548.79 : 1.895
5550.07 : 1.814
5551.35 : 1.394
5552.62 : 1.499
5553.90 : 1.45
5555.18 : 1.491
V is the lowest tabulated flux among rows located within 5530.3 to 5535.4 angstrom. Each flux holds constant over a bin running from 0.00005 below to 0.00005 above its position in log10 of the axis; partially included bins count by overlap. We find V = 1.411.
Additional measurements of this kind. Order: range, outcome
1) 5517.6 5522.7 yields 1.476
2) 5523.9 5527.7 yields 1.468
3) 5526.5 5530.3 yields 1.486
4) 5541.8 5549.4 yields 1.324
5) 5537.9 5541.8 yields 1.536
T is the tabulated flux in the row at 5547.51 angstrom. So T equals 1.362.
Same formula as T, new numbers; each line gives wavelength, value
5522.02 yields 1.622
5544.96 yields 1.413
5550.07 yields 1.814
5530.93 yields 1.688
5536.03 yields 1.604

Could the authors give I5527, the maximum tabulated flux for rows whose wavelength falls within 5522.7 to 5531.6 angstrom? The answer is 1.688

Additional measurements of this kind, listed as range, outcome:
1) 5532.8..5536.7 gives 1.672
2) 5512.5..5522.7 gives 1.766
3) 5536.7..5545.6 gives 1.744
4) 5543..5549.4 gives 1.895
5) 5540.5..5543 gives 1.536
